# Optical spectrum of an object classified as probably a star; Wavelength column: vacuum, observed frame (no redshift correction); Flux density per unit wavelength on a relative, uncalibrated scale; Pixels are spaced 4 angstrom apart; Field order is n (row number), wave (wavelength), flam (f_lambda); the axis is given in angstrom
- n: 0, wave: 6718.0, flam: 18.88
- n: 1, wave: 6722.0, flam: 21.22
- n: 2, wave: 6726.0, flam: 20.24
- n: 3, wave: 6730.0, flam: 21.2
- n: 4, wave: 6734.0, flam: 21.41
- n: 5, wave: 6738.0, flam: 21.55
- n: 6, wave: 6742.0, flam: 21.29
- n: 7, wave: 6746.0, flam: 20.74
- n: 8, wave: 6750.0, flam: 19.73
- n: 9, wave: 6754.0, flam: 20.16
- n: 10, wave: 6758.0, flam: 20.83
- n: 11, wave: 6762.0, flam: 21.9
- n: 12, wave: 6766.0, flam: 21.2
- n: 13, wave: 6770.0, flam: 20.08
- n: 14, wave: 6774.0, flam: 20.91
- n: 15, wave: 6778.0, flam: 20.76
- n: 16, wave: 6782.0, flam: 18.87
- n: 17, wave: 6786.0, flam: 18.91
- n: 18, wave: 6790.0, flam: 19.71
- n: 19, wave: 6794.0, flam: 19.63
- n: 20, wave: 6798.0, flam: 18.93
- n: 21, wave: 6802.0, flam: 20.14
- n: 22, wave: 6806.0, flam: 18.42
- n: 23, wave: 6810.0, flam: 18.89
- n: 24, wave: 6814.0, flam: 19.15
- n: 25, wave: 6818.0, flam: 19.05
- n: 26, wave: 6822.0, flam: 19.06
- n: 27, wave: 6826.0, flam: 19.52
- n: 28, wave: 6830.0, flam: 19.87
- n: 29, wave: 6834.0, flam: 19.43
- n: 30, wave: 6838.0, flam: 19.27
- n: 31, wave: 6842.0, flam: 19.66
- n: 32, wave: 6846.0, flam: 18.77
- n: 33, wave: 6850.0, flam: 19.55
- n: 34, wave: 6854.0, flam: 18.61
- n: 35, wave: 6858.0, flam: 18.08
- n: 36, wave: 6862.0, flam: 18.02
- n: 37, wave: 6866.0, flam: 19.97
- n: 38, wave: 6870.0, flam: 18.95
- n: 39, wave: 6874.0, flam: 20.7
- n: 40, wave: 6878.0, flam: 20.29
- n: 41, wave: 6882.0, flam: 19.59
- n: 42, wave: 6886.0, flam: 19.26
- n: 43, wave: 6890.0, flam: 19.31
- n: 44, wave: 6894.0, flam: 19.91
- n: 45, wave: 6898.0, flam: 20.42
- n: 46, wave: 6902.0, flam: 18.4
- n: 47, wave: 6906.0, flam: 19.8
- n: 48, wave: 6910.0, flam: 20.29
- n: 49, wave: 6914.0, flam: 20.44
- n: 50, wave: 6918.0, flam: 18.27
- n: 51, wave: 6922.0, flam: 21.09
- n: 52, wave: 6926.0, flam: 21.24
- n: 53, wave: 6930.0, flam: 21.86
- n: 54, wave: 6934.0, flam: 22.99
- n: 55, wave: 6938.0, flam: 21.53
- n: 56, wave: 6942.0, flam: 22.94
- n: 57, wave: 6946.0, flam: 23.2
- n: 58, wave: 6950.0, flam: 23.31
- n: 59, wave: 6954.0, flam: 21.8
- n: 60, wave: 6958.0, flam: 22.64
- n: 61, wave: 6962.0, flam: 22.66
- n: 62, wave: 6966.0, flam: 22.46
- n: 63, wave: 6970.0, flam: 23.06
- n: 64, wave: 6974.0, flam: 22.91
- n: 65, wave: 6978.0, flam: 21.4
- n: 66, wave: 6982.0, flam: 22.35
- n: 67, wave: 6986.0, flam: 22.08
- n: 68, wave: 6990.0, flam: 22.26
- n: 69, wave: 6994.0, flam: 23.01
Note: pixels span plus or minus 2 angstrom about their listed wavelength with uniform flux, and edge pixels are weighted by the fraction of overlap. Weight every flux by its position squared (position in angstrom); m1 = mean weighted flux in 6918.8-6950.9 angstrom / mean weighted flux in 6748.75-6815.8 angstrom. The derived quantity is 1.2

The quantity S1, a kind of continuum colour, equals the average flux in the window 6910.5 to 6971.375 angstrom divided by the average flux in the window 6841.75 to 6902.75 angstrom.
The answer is 1.13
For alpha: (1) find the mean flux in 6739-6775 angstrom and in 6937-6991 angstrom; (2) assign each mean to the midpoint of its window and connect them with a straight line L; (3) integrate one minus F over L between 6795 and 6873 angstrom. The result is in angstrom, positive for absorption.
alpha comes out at 8.2 angstrom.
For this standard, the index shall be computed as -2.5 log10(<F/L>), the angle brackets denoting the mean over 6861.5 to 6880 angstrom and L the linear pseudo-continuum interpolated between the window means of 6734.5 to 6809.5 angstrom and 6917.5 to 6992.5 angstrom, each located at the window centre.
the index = 0.08 mag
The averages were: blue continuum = 20.2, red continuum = 22.2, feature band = 19.7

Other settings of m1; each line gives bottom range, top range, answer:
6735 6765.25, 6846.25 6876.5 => 0.94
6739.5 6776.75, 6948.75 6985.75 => 1.15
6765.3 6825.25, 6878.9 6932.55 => 1.06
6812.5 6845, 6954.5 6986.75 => 1.21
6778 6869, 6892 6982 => 1.16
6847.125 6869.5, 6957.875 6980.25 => 1.23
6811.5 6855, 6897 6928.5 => 1.06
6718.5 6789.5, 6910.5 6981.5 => 1.13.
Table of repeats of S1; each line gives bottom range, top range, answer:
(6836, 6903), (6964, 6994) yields 1.16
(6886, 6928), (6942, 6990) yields 1.13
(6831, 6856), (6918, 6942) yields 1.12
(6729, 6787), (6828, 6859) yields 0.93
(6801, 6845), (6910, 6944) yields 1.10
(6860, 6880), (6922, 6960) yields 1.14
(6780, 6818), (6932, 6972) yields 1.18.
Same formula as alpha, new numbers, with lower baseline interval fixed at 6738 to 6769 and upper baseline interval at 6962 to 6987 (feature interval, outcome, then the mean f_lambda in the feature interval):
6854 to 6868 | 1.9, 18.7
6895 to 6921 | 2.7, 19.7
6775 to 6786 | 0.7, 19.8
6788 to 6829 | 3.8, 19.3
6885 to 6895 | 1.1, 19.5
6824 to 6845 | 1.9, 19.5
